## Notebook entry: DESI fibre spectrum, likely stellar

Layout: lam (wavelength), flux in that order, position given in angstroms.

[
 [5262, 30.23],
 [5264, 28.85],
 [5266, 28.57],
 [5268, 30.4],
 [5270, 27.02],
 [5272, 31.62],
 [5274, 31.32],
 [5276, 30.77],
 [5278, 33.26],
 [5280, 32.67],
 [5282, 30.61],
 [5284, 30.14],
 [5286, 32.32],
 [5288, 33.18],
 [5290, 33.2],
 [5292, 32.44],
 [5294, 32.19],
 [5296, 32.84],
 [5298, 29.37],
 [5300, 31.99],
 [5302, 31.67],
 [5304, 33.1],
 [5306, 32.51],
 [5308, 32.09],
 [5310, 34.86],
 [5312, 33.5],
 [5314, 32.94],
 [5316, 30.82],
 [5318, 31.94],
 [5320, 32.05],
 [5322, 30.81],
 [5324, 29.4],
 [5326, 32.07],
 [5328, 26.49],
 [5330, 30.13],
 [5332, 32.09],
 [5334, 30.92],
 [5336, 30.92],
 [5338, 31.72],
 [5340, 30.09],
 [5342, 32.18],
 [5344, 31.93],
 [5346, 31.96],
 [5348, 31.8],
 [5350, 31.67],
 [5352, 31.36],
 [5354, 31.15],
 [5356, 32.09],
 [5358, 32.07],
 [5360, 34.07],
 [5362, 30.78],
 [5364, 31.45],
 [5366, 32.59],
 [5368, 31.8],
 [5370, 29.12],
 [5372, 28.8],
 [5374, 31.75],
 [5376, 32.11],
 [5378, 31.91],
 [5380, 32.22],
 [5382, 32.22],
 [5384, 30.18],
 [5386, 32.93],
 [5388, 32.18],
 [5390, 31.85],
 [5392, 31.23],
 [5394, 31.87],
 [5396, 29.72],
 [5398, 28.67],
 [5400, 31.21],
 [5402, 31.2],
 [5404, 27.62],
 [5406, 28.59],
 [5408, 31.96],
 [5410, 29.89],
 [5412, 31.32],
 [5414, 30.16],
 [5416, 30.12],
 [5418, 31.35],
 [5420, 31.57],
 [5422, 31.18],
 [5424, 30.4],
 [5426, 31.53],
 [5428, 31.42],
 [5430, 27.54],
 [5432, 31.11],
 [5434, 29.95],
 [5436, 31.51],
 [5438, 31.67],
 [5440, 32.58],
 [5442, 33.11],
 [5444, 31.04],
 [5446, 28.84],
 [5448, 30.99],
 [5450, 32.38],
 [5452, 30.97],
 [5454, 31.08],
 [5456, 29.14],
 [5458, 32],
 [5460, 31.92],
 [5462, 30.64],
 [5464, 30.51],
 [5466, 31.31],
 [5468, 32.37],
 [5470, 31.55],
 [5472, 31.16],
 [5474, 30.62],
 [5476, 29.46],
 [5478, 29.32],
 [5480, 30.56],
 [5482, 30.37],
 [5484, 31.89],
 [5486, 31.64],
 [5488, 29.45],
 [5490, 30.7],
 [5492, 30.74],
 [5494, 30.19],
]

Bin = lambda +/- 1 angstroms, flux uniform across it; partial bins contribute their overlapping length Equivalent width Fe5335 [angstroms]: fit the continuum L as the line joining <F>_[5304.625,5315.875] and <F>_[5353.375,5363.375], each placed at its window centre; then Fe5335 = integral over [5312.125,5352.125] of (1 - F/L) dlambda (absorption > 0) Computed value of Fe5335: 1.7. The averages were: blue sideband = 33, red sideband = 32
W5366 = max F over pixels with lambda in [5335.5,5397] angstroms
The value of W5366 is 34.07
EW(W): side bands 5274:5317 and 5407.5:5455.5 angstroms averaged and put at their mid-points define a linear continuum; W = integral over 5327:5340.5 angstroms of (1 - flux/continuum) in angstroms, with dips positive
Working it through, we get 0.6 angstroms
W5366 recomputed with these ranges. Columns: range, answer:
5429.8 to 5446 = 33.11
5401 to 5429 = 31.96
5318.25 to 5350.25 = 32.18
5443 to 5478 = 32.38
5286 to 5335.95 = 34.86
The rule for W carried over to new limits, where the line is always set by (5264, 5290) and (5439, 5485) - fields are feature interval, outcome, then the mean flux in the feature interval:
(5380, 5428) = 0.24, 30.9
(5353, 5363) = -0.33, 32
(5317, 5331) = 0.27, 30.4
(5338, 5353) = -0.28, 31.6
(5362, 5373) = 0.09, 30.8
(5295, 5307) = -0.35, 31.9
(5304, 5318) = -0.79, 32.7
